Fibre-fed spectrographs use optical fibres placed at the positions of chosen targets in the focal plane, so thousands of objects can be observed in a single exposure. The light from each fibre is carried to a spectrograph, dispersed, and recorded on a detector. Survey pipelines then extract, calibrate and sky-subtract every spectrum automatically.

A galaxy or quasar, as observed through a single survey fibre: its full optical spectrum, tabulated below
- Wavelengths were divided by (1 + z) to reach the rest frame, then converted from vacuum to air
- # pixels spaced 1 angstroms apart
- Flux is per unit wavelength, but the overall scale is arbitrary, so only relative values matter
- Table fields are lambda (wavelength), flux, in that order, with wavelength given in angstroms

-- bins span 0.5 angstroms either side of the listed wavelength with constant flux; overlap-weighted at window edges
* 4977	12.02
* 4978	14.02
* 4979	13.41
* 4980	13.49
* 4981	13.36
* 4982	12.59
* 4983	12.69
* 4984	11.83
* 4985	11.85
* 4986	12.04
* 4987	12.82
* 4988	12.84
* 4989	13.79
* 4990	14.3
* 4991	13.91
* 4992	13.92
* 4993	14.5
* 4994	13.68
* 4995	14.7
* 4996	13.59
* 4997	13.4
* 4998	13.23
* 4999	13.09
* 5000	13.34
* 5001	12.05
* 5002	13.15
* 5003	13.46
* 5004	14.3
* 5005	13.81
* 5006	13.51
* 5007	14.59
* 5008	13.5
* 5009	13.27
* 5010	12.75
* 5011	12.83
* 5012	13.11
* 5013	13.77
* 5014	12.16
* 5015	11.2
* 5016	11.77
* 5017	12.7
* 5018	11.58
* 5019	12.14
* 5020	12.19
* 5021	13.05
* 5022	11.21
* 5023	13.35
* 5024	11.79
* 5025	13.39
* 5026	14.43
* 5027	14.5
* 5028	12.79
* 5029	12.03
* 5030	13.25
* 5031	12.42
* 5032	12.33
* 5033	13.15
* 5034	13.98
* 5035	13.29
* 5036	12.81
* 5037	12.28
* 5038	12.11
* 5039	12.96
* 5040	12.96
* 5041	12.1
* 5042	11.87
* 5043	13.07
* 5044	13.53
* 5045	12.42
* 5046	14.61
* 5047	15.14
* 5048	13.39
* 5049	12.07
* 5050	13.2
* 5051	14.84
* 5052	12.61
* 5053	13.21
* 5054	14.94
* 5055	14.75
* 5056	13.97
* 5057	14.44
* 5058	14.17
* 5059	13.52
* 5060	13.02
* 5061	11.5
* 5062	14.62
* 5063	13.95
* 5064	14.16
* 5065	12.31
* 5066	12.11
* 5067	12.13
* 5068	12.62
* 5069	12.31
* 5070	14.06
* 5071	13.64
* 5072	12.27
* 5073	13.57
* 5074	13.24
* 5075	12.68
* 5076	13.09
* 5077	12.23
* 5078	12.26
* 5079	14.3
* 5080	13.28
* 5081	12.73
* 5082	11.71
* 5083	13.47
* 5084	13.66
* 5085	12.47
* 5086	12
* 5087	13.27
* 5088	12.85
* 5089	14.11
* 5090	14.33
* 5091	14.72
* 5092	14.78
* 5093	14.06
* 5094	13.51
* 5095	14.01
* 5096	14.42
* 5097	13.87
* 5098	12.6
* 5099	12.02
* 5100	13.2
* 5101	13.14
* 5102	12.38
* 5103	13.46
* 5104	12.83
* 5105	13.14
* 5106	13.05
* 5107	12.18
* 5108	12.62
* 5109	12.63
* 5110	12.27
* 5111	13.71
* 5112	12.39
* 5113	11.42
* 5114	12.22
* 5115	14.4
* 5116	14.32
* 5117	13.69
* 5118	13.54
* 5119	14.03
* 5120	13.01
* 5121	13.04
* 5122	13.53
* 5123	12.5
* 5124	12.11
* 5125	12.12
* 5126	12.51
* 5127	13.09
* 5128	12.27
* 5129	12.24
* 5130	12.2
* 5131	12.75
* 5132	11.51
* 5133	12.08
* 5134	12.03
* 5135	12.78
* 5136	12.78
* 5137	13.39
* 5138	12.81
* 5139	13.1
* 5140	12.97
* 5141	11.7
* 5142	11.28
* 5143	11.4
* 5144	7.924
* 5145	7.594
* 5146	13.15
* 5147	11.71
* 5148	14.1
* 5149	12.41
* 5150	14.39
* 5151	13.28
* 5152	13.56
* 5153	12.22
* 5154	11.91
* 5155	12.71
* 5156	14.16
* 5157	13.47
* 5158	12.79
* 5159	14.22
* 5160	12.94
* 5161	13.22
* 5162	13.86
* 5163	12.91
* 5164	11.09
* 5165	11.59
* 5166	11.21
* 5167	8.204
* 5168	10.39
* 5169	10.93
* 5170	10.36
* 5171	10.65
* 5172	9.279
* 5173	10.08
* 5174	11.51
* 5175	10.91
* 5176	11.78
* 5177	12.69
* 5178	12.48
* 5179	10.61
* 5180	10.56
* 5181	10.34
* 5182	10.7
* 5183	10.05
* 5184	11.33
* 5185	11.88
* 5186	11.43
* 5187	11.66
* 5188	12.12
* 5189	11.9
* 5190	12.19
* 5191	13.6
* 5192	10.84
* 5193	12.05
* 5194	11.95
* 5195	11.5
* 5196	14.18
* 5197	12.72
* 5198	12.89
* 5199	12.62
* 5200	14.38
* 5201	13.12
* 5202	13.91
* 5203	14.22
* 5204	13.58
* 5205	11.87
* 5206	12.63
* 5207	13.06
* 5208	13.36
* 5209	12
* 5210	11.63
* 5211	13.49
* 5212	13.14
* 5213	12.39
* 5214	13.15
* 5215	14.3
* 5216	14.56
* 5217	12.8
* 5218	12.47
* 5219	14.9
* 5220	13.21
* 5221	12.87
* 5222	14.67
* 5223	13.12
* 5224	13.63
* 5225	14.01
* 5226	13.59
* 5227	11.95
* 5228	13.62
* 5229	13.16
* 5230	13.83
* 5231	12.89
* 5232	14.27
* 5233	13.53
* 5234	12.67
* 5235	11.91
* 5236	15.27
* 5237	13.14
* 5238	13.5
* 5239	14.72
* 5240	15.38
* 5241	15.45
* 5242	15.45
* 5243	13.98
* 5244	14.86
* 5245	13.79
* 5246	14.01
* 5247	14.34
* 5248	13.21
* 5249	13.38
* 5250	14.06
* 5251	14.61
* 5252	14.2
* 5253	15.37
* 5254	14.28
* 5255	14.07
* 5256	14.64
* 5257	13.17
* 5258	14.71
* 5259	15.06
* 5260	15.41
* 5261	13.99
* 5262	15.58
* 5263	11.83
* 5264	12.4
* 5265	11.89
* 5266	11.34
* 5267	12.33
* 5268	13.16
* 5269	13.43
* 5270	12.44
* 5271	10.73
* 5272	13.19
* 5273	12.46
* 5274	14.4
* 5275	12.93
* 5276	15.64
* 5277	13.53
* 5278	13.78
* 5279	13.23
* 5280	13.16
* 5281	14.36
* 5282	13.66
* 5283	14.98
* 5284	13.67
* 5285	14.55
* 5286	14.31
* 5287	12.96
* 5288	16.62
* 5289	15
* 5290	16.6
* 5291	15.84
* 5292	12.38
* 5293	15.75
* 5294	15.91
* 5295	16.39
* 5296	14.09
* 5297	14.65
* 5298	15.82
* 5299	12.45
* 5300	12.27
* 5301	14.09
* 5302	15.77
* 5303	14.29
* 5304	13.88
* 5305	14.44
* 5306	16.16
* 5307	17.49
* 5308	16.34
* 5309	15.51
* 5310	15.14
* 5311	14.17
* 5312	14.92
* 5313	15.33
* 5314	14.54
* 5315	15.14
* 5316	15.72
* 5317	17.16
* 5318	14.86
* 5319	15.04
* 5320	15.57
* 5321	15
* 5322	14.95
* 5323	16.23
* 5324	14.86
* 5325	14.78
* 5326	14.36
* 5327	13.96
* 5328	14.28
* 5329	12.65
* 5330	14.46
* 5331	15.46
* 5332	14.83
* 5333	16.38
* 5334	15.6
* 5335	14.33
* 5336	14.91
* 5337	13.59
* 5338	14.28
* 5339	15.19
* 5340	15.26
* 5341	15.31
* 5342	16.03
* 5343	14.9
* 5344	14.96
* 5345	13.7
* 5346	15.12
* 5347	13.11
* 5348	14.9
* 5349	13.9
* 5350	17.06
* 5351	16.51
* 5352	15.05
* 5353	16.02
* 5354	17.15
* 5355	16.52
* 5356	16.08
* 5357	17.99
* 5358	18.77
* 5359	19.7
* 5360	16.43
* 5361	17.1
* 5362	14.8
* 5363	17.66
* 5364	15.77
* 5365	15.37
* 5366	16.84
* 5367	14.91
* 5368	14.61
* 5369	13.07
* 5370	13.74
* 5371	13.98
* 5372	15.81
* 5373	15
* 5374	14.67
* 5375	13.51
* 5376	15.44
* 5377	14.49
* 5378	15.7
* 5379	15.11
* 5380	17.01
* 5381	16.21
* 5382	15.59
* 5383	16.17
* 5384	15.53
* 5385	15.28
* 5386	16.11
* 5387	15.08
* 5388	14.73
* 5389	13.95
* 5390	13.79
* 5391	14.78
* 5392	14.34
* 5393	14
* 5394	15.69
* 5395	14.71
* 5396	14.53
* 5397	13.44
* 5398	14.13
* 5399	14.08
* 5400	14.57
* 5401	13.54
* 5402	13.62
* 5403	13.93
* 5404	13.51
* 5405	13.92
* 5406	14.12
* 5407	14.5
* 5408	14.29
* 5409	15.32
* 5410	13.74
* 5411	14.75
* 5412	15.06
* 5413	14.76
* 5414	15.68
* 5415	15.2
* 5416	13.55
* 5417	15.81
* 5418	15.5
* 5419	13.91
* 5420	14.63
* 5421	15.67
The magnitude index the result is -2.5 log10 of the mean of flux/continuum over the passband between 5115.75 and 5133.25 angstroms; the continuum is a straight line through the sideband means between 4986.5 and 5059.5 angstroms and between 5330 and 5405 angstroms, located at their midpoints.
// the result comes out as 0.08 mag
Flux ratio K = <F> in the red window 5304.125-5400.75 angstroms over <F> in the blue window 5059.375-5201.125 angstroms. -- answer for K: 1.2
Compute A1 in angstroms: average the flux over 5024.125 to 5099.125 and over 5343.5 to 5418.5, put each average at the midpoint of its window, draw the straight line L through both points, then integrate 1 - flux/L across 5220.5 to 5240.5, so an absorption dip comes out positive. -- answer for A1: 0.93 angstroms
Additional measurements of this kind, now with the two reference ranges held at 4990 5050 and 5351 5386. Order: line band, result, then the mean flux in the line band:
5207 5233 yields 2.4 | 13.3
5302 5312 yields 0.0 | 15.3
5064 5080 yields 0.7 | 12.9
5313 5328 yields 0.3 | 15.1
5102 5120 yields 1.0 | 13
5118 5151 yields 3.8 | 12.4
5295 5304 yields 0.6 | 14.3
